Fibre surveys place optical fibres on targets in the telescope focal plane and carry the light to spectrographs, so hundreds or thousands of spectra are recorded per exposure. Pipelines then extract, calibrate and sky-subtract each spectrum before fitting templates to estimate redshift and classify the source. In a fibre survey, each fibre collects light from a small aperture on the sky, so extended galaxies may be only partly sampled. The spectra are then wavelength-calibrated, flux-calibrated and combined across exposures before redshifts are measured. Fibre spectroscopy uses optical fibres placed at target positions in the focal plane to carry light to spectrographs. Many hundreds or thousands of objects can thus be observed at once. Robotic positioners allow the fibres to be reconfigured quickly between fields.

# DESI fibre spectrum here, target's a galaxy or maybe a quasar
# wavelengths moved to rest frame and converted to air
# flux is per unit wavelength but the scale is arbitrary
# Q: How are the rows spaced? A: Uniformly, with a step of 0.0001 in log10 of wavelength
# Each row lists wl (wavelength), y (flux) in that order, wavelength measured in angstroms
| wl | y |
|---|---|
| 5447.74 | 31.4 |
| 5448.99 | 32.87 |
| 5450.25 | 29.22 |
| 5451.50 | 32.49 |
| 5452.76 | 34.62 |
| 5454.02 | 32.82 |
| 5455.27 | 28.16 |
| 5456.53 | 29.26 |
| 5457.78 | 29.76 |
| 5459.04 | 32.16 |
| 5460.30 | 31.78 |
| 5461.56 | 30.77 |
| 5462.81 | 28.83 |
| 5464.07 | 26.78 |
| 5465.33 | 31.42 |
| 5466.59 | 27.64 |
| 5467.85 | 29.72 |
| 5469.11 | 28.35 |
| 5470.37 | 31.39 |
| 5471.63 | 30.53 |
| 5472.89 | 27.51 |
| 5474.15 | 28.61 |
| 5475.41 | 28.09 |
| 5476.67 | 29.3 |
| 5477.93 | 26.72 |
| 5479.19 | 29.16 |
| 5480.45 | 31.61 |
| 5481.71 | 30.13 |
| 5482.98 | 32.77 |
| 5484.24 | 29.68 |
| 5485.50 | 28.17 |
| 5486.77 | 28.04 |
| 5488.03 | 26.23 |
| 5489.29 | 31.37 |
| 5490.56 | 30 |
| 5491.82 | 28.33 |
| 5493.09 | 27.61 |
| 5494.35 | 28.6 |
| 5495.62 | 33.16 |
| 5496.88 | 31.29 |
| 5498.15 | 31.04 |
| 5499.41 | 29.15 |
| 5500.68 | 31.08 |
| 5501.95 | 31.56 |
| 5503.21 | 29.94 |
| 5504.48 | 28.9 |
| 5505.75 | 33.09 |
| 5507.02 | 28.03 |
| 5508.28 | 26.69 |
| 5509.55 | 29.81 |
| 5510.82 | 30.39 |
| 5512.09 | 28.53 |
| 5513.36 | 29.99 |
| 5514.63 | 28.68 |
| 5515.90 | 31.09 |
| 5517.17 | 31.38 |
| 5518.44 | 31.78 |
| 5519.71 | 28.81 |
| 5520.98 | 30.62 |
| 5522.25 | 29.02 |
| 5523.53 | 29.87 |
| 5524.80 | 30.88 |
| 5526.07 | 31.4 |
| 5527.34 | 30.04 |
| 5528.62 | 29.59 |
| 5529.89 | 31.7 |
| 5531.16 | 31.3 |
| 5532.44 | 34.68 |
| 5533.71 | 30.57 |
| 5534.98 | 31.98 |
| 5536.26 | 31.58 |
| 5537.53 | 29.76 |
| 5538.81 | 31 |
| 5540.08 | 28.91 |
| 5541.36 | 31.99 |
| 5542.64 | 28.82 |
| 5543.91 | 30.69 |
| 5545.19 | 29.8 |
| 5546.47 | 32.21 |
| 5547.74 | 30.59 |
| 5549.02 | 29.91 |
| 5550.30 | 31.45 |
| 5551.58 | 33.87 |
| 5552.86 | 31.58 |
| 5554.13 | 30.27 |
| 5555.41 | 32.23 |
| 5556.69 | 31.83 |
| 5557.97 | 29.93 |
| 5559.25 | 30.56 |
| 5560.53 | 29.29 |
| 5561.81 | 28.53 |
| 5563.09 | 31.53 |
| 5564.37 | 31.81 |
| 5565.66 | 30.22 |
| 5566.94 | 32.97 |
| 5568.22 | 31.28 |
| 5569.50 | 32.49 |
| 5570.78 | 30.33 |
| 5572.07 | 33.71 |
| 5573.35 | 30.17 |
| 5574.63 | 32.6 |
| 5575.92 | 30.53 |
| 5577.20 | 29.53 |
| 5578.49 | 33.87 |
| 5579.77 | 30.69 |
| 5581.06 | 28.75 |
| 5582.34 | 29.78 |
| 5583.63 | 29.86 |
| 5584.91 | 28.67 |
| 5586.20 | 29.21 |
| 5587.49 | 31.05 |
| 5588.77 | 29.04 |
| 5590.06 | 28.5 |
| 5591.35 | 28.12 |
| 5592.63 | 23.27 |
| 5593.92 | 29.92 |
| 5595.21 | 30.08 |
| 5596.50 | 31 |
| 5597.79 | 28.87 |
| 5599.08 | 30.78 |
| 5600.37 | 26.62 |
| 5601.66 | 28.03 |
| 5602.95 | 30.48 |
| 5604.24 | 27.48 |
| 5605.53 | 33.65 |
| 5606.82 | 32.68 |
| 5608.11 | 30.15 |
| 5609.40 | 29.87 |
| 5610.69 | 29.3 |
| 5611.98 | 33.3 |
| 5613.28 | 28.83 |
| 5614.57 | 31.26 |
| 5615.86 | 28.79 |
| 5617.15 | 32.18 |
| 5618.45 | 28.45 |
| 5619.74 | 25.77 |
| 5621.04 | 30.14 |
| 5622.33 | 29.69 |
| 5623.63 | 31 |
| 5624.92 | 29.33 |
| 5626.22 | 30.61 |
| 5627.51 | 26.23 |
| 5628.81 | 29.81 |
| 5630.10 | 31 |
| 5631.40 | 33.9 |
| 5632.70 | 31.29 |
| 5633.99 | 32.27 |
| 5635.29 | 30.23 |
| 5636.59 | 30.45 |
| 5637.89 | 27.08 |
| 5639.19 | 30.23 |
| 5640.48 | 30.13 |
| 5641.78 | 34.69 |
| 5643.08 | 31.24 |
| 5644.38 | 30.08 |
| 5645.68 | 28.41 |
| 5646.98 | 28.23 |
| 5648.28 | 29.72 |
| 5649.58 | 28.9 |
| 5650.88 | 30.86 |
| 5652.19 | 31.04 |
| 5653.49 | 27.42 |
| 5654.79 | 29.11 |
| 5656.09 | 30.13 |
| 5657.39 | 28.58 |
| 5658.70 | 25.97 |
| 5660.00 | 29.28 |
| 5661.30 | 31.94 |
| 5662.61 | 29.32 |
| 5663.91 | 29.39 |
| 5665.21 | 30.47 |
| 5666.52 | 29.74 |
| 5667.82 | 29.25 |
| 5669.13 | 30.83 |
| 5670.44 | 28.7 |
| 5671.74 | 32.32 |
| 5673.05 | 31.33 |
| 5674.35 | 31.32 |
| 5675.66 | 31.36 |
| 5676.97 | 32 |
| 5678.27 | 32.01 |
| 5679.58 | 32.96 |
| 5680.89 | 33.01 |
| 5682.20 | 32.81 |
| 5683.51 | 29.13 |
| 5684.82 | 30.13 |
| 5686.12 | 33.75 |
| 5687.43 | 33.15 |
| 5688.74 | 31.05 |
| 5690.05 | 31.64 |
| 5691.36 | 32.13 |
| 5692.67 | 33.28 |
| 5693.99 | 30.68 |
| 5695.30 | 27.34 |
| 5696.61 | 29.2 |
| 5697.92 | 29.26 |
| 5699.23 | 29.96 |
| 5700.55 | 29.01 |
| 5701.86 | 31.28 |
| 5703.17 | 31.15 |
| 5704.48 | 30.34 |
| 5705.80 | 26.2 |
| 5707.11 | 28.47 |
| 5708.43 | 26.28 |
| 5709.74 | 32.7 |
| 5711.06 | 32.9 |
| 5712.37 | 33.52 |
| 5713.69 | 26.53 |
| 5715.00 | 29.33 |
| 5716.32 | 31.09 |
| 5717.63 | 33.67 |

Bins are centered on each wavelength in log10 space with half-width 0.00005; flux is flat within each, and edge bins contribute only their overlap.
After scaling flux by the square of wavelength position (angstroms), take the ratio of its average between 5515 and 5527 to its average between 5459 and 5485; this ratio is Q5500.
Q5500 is 1.05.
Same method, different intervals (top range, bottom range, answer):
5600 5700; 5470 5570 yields 1.05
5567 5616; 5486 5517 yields 1.05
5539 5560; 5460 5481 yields 1.09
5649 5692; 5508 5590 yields 1.04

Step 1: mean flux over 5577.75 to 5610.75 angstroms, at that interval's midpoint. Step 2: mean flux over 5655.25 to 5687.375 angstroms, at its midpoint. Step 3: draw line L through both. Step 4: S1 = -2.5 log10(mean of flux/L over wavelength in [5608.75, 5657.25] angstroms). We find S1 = 0.01 mag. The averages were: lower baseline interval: 29.6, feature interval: 30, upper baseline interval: 30.7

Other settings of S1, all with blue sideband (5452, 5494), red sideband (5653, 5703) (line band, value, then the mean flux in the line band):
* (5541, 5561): -0.03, 30.9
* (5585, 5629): 0.03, 29.5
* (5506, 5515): 0.03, 29.1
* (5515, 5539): -0.04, 30.9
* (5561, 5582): -0.04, 31.2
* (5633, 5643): -0.01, 30.8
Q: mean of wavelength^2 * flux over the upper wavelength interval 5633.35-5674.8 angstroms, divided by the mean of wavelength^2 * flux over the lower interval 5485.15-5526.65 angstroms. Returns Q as 1.06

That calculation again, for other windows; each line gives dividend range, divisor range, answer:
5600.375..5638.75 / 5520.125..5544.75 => 1.01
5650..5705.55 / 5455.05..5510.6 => 1.11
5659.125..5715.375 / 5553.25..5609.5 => 1.05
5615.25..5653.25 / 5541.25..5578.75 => 0.99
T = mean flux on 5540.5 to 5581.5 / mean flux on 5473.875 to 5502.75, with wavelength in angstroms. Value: 1.05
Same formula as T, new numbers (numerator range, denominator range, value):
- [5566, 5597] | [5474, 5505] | 1.02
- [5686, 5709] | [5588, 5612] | 1.02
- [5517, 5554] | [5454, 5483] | 1.04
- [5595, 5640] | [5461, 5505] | 1.02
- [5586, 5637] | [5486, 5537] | 0.99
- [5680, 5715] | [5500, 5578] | 1.00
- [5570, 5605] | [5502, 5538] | 0.98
